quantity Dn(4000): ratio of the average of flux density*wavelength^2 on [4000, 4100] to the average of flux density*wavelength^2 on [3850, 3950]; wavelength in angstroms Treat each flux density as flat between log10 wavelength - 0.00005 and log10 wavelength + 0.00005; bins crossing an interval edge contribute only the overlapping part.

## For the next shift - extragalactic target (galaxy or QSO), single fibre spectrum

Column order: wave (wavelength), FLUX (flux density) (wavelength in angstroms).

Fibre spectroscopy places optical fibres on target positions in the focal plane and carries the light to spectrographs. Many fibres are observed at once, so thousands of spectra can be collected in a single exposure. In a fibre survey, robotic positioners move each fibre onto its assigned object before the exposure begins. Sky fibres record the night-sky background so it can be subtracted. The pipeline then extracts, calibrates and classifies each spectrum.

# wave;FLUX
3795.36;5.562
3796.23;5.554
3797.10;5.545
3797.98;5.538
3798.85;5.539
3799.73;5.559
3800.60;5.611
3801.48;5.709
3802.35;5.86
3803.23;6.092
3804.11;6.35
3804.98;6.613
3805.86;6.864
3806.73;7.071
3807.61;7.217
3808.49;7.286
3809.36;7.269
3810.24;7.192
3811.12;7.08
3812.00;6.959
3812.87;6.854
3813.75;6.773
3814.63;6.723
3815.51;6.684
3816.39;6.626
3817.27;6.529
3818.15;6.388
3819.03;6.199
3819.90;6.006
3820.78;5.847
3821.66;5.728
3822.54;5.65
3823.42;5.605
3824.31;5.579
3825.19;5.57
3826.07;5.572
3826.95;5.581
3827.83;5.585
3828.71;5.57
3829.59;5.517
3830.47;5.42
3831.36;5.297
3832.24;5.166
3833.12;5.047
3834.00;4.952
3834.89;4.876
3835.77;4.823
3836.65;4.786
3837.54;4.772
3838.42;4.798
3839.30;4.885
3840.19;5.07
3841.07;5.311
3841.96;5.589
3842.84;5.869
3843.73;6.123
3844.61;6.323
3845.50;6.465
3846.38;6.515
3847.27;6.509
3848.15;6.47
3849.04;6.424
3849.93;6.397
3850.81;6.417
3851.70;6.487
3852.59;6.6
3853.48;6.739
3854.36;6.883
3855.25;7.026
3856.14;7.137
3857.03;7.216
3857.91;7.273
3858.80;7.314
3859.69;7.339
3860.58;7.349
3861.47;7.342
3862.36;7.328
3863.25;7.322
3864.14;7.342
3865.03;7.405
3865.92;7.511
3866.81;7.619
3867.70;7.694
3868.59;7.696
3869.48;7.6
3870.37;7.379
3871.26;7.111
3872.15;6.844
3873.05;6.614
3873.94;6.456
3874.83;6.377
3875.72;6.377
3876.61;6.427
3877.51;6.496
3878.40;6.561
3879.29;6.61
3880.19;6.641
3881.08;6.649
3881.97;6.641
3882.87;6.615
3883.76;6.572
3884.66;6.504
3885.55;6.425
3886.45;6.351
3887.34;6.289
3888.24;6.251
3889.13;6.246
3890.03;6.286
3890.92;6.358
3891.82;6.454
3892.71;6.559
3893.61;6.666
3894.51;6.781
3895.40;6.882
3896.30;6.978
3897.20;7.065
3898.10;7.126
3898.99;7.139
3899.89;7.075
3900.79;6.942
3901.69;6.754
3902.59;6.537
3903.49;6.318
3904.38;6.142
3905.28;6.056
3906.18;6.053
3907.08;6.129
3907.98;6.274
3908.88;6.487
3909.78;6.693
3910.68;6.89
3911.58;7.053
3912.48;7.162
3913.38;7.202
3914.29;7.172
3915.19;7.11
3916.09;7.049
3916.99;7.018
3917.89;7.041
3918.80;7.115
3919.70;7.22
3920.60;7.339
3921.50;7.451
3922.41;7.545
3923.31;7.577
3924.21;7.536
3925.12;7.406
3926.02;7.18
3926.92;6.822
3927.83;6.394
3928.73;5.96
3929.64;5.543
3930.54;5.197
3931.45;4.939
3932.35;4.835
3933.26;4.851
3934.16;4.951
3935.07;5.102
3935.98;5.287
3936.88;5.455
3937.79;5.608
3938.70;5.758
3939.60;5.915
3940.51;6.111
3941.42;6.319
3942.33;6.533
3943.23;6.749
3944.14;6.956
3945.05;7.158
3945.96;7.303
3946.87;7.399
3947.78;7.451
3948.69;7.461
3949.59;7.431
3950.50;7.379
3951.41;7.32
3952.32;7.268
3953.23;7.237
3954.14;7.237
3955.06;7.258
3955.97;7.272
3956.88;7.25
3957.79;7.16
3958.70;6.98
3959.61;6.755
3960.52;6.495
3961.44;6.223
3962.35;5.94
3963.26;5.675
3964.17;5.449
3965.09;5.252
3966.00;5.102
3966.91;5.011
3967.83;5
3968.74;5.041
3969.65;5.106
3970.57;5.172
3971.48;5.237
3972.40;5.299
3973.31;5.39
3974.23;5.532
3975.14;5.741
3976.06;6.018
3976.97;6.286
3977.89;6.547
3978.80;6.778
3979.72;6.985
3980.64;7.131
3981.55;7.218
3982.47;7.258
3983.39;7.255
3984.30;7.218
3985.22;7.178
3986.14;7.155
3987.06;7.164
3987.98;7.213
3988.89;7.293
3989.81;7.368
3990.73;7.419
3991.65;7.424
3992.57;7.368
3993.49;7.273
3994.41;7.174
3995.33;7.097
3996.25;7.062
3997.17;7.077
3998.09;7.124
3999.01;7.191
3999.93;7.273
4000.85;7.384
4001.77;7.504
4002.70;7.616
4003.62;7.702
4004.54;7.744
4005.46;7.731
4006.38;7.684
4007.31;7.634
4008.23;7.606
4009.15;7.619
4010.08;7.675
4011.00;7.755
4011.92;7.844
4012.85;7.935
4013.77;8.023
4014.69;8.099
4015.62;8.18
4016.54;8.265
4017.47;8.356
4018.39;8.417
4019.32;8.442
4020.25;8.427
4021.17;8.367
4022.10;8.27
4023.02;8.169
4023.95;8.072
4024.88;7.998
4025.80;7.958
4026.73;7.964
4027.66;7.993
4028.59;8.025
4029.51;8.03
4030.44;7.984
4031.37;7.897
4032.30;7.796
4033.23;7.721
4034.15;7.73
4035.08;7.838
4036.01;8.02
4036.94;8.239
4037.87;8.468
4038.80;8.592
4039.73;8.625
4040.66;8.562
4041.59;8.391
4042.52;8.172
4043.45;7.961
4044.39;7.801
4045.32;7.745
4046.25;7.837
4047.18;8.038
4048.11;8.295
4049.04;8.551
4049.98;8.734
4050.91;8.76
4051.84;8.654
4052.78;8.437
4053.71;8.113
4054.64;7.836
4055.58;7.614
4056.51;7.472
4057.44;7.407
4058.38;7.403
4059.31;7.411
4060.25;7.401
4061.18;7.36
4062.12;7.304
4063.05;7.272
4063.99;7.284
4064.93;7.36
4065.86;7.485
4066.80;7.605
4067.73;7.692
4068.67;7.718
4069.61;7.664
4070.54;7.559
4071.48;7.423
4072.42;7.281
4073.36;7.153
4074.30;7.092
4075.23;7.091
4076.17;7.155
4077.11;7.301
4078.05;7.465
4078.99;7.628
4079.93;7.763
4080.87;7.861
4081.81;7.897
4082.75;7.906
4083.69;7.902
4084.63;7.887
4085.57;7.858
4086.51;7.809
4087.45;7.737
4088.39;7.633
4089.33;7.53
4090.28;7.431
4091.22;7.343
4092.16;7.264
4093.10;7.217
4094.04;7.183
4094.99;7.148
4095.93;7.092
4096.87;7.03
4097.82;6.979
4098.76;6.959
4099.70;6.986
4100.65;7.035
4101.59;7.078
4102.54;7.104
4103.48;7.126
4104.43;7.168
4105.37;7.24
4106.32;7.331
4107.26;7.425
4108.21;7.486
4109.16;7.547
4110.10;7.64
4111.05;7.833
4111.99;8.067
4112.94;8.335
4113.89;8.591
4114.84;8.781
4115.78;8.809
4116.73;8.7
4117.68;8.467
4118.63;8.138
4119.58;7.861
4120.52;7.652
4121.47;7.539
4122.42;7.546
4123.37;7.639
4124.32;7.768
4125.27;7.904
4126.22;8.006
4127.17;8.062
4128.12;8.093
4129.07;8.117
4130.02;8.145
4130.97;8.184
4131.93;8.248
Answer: 1.3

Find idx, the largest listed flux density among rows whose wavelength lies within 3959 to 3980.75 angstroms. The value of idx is 7.131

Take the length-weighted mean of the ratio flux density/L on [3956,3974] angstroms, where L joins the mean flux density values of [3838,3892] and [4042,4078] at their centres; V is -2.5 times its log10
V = 0.23 mag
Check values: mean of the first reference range 6.64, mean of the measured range 5.8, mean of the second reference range 7.69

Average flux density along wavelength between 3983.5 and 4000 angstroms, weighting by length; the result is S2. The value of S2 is 7.23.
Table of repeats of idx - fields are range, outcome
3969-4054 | 8.76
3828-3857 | 7.137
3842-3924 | 7.696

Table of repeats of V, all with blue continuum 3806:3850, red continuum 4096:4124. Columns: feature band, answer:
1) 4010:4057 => -0.132 mag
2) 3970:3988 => 0.067 mag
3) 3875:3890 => -0.030 mag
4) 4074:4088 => -0.022 mag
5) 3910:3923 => -0.106 mag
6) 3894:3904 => -0.078 mag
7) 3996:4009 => -0.068 mag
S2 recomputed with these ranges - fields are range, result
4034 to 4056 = 8.21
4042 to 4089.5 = 7.71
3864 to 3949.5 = 6.64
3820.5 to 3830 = 5.61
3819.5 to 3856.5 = 5.78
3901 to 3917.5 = 6.68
